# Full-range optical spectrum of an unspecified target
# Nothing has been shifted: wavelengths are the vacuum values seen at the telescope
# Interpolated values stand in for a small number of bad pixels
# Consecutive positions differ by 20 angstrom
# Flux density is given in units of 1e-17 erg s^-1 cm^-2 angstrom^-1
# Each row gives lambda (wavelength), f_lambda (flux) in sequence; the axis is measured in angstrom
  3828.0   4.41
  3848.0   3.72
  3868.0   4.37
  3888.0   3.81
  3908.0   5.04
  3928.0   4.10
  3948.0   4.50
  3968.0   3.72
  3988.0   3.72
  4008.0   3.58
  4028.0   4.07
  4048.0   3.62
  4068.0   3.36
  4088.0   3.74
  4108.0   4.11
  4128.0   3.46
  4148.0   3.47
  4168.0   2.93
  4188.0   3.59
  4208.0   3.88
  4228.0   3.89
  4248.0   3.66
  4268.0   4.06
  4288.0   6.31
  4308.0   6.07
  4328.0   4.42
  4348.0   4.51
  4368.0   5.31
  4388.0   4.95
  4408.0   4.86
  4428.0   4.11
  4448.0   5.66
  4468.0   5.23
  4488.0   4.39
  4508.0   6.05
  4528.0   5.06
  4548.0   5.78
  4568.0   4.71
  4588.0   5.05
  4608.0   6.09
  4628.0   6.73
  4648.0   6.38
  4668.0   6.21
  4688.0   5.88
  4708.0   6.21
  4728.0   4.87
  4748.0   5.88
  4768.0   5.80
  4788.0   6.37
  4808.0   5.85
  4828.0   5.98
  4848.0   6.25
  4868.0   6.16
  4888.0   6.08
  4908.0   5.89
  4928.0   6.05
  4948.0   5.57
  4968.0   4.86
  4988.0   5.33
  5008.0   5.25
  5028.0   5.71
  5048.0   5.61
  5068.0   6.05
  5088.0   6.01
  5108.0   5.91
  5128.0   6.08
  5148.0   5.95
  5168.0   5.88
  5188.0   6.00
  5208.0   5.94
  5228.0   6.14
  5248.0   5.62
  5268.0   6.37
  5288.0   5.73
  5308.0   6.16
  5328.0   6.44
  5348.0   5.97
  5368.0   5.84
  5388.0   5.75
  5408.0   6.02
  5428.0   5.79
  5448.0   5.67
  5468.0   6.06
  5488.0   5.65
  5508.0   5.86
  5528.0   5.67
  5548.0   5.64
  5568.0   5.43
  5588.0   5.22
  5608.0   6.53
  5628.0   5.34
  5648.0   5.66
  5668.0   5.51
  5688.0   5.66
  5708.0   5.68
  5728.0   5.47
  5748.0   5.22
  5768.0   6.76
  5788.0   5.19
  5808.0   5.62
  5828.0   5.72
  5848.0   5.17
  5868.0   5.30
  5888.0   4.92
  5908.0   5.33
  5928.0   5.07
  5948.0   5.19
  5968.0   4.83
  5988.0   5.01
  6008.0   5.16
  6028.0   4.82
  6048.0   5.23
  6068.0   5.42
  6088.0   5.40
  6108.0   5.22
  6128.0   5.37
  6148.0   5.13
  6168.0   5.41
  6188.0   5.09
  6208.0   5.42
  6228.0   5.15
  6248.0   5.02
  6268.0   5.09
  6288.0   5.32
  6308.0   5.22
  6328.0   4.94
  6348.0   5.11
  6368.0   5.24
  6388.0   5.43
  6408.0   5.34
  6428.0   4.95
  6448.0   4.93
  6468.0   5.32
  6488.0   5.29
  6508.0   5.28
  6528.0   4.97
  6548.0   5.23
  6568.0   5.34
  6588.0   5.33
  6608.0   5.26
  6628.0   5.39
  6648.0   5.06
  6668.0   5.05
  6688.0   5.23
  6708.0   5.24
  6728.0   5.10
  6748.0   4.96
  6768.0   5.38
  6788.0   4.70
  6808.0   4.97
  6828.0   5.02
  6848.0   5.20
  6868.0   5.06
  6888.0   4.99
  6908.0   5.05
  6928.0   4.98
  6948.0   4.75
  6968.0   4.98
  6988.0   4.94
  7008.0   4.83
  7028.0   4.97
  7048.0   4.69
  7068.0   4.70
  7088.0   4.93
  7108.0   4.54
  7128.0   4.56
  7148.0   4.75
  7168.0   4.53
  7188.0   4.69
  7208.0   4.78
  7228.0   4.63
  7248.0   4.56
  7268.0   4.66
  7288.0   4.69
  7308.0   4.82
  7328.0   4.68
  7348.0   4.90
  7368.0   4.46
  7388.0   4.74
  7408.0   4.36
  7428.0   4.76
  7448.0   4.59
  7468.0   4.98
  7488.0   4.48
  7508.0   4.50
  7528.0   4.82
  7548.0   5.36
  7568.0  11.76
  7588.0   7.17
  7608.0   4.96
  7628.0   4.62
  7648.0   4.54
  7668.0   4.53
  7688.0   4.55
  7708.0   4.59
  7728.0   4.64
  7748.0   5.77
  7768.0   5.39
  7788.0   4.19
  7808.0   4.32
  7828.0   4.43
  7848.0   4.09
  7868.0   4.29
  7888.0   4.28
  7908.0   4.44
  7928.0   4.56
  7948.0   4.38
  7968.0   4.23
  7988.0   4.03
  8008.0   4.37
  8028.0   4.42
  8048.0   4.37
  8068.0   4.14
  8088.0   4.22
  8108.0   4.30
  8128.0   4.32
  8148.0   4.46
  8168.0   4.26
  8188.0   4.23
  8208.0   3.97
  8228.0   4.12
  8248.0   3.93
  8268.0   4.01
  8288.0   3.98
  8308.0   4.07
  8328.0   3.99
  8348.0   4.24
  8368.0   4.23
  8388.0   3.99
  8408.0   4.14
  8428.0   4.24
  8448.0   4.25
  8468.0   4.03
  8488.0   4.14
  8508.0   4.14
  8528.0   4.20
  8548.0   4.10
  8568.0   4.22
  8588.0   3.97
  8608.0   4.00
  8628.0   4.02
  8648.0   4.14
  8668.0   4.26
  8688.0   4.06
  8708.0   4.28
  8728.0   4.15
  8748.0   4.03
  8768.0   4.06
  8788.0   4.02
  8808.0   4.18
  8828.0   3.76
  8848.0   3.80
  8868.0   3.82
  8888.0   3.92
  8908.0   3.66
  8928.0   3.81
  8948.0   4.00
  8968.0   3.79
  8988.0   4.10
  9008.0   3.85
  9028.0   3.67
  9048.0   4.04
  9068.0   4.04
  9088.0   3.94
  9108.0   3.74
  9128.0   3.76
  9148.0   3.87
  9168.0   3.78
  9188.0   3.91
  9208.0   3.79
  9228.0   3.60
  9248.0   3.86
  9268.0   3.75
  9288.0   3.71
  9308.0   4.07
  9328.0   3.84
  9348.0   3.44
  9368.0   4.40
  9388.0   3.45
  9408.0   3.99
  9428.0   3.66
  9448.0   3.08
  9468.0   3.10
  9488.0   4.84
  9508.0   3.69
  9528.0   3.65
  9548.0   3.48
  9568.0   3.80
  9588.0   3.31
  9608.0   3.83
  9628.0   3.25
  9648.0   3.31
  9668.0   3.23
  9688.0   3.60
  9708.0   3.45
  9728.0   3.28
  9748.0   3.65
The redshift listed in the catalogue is 0.153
